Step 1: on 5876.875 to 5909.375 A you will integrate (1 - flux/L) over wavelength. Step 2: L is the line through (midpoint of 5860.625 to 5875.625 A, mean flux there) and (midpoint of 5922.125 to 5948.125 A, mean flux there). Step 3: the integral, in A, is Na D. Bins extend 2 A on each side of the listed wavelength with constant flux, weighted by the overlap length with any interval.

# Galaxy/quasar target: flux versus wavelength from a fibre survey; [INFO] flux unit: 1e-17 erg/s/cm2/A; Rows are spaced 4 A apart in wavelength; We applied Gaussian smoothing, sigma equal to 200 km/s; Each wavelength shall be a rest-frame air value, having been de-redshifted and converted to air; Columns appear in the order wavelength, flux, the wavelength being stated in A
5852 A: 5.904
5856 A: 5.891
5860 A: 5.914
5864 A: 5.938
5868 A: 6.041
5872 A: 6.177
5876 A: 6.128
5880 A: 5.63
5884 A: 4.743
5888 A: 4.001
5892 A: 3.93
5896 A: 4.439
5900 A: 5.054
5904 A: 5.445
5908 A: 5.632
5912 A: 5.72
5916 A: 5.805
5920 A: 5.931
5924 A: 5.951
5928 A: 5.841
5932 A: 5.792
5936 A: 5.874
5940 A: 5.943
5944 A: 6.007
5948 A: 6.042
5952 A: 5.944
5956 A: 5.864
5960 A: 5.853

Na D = 6.0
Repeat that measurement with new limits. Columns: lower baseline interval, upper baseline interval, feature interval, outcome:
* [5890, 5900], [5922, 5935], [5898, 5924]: -2.8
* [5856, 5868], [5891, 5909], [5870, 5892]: 1.0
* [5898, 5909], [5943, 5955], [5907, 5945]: -1.3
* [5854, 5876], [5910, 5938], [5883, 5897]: 4.0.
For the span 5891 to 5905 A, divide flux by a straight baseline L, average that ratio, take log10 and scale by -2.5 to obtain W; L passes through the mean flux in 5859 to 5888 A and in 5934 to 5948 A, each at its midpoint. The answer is 0.22 mag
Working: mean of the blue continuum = 5.67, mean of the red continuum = 5.96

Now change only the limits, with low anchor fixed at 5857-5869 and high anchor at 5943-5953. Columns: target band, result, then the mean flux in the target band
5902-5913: 0.07 mag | 5.59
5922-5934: 0.02 mag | 5.86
